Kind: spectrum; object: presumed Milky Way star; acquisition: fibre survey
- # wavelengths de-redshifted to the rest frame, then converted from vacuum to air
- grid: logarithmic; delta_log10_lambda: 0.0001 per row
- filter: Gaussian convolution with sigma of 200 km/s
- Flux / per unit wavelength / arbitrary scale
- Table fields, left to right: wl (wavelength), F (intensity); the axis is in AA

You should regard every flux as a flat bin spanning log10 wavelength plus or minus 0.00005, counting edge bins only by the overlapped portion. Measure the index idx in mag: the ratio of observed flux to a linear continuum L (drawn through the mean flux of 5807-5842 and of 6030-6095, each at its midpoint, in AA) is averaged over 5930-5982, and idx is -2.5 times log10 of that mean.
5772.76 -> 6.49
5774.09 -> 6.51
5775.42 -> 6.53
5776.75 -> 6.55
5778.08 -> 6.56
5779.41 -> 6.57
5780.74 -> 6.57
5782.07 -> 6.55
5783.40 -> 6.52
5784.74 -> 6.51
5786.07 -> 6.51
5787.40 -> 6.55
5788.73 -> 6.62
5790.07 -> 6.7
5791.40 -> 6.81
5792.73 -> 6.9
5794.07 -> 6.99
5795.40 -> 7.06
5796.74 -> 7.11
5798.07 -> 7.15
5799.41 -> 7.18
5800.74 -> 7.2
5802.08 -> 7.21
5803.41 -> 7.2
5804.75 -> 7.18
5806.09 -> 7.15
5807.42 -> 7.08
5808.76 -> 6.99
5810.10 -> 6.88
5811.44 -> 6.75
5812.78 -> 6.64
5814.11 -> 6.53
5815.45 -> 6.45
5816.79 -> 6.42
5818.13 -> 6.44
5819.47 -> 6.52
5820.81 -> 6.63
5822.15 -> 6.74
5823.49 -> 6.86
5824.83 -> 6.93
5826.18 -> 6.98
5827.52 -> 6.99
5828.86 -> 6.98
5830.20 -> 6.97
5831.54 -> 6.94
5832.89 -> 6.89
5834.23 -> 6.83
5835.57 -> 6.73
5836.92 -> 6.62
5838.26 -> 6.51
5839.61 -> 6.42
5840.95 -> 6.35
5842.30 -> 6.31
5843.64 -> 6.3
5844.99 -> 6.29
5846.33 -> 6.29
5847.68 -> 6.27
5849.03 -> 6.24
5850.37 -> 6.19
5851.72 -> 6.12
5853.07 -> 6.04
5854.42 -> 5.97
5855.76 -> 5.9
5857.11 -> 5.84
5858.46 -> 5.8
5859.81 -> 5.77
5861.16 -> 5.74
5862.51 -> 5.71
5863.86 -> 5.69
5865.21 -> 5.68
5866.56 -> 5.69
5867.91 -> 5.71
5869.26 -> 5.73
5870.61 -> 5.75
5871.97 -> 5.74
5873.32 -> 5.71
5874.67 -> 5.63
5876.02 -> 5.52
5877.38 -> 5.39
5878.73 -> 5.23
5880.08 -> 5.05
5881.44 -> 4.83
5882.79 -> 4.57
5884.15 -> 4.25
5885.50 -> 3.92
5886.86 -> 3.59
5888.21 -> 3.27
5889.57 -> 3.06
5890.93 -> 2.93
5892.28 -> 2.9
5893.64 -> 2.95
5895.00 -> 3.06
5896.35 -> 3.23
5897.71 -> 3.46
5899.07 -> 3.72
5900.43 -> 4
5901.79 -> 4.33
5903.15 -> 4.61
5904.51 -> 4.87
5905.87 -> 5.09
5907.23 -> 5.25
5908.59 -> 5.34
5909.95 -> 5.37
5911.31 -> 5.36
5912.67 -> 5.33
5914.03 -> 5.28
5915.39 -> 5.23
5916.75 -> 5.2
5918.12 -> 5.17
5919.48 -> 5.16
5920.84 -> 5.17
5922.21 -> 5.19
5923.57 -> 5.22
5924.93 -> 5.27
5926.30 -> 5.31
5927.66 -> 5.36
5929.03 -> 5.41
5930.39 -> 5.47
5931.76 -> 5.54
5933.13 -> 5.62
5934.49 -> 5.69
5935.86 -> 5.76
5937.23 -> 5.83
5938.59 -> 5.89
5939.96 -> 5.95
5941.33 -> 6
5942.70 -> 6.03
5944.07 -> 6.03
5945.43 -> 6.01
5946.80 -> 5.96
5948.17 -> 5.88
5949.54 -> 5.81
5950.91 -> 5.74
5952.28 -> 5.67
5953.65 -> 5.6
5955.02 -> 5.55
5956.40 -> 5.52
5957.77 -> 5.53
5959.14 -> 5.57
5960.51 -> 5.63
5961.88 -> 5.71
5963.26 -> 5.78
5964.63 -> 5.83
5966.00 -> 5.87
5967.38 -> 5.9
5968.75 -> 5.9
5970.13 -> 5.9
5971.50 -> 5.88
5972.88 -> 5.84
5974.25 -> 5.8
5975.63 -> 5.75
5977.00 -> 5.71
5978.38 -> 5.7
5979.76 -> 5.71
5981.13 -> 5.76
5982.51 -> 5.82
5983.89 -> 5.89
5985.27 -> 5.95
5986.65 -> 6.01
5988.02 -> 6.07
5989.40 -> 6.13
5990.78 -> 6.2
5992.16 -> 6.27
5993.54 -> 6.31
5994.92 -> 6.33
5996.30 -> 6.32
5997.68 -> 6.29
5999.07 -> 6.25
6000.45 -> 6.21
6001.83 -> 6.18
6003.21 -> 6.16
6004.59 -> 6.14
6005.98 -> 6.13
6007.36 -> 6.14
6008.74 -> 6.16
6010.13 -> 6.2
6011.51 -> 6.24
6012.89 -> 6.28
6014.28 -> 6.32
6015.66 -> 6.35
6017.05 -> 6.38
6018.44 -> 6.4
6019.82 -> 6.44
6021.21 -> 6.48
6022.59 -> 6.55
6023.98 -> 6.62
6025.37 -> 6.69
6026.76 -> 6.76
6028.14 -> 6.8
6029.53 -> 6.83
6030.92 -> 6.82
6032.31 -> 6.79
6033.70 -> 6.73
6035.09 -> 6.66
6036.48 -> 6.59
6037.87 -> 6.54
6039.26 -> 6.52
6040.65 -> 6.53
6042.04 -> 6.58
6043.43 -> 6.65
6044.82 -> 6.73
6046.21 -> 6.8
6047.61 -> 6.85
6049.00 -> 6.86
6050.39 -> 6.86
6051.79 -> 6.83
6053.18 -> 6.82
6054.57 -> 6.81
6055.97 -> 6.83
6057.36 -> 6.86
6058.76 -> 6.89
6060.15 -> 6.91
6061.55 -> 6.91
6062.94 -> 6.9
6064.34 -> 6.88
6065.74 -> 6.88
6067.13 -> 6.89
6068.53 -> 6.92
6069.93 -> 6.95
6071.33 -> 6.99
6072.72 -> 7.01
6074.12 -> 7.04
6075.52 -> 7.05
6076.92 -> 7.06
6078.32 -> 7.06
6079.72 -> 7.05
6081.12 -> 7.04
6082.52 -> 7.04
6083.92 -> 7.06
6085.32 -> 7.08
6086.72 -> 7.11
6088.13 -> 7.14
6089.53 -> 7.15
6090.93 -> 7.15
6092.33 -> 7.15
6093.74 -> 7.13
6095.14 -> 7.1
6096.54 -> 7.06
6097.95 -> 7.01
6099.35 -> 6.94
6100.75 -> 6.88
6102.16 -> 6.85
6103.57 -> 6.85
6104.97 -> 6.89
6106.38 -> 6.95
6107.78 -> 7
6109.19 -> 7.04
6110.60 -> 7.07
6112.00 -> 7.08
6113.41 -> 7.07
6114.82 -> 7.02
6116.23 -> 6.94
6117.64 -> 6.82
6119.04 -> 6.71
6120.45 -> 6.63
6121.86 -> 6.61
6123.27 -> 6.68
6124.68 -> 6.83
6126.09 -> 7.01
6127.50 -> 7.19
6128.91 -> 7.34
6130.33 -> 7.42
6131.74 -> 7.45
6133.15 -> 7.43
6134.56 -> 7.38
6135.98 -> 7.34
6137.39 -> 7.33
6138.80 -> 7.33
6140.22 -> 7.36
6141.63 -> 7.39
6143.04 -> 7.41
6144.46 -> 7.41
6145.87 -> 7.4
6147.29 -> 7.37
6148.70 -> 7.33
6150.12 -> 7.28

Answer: 0.181 mag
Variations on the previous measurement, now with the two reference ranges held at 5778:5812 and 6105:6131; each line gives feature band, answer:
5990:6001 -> 0.109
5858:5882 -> 0.230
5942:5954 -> 0.178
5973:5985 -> 0.196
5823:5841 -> 0.013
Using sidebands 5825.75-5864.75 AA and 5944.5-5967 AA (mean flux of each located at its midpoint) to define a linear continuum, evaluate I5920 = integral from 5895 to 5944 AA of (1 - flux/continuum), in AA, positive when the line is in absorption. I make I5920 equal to 6.4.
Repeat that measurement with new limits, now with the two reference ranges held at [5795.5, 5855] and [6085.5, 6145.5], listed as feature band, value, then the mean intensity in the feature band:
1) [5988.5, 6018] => 2.97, 6.24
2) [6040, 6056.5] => 0.55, 6.76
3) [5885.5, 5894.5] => 4.78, 3.17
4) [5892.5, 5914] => 7.61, 4.39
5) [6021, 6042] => 0.94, 6.66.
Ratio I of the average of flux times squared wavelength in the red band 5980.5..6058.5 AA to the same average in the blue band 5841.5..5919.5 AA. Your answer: 1.3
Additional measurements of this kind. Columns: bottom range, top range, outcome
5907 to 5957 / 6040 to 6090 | 1.30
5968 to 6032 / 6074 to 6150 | 1.19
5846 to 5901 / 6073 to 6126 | 1.52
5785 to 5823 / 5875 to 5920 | 0.67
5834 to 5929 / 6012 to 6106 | 1.39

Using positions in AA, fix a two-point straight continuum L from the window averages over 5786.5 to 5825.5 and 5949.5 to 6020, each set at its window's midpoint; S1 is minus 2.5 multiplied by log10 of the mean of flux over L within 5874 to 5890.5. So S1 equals 0.40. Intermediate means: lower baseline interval 6.86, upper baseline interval 5.98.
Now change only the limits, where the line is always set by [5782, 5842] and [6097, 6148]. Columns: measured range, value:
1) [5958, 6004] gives 0.17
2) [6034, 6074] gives 0.04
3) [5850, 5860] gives 0.15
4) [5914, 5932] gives 0.29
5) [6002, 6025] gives 0.11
